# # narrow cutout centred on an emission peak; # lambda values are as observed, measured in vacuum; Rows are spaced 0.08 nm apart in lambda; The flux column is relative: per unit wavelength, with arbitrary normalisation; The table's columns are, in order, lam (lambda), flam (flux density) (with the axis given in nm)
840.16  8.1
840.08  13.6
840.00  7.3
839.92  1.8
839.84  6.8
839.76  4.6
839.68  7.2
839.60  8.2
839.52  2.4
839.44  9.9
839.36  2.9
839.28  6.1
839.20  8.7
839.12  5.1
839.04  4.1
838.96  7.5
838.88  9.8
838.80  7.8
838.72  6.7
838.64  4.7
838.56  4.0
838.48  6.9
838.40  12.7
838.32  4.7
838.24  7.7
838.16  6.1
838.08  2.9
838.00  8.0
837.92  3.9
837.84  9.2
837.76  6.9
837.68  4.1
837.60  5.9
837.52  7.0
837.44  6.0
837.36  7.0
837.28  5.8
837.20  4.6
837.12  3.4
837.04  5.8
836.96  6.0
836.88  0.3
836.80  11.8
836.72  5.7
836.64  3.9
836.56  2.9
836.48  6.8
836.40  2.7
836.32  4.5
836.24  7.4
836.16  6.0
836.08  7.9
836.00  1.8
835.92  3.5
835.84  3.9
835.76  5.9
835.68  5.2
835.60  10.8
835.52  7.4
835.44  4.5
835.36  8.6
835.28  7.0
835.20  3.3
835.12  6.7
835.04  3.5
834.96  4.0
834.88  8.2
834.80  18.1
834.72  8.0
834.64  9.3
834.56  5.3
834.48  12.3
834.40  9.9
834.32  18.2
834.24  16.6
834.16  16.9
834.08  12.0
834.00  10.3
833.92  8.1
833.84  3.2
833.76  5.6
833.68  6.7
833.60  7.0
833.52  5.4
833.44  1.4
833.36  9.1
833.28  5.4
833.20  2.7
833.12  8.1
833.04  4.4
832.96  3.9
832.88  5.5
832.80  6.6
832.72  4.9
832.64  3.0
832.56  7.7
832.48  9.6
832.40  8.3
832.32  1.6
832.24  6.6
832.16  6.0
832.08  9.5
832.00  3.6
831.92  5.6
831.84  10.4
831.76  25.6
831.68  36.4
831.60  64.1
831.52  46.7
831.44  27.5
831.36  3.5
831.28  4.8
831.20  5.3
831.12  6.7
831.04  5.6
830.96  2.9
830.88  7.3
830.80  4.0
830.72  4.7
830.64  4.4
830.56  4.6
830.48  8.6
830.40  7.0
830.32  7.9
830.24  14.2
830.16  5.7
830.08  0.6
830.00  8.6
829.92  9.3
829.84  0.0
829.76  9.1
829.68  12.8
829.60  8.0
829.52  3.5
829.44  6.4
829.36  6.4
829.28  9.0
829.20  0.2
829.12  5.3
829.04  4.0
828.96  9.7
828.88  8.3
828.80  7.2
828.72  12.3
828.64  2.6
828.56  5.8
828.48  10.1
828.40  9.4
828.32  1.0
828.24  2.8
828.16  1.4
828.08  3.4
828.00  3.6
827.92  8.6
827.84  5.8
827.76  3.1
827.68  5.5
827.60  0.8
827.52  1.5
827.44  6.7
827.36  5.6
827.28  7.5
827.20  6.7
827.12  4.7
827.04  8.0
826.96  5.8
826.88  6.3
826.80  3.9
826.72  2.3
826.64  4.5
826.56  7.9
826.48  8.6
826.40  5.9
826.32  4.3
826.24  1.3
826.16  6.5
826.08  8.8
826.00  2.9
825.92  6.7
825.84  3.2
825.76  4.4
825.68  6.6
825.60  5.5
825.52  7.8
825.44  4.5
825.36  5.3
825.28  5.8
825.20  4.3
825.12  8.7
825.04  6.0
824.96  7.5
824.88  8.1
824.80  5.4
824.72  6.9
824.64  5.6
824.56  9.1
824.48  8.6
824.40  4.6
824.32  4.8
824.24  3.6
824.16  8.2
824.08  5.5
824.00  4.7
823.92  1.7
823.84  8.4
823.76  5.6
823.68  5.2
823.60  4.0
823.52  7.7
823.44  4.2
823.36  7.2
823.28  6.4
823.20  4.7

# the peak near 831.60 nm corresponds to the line H-alpha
